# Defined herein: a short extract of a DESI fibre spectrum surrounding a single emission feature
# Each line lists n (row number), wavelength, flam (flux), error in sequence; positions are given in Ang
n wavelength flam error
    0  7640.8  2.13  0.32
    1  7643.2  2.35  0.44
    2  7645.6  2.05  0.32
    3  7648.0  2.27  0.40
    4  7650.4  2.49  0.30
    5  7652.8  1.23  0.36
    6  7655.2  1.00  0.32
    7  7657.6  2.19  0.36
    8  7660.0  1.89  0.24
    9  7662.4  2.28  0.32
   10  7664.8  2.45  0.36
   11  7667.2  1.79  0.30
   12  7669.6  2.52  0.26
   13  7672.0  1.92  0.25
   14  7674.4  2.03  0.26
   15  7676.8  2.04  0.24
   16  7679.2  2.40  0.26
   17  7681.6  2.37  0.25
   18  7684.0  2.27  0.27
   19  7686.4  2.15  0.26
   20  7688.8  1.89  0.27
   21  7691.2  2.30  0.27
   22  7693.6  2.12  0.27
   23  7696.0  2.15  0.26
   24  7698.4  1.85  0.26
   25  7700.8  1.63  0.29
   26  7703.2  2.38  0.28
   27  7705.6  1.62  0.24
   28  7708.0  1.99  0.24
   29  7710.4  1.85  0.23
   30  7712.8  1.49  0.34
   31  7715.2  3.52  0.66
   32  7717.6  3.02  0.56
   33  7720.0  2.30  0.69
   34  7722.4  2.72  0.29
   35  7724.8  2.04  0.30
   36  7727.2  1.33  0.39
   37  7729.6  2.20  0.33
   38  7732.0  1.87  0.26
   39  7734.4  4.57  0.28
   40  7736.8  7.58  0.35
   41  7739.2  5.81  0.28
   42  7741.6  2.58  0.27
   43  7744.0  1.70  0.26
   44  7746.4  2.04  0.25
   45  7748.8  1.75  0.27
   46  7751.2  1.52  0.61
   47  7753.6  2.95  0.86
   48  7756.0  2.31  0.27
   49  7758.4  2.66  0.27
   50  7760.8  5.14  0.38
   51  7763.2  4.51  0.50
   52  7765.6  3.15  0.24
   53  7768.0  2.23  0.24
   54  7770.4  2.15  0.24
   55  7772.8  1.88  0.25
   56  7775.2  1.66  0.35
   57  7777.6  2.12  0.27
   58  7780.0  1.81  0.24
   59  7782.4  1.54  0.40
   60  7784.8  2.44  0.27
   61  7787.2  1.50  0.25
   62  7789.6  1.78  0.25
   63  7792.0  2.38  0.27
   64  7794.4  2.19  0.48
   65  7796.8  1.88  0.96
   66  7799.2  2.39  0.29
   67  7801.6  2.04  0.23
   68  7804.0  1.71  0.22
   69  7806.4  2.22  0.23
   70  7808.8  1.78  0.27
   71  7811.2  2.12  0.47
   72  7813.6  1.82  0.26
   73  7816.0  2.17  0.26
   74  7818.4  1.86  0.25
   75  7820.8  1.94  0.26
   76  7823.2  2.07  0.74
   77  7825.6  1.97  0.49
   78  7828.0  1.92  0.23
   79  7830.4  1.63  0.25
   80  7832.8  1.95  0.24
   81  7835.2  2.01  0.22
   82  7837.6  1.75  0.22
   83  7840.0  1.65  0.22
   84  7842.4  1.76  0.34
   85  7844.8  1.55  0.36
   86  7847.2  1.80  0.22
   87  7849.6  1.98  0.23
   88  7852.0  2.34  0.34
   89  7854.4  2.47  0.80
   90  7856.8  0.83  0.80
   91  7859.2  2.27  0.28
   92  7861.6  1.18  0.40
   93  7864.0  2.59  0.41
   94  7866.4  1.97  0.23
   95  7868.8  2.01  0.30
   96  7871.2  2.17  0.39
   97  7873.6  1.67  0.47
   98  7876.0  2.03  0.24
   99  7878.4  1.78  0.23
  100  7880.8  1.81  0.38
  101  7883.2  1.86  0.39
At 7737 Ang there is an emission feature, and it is Halpha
